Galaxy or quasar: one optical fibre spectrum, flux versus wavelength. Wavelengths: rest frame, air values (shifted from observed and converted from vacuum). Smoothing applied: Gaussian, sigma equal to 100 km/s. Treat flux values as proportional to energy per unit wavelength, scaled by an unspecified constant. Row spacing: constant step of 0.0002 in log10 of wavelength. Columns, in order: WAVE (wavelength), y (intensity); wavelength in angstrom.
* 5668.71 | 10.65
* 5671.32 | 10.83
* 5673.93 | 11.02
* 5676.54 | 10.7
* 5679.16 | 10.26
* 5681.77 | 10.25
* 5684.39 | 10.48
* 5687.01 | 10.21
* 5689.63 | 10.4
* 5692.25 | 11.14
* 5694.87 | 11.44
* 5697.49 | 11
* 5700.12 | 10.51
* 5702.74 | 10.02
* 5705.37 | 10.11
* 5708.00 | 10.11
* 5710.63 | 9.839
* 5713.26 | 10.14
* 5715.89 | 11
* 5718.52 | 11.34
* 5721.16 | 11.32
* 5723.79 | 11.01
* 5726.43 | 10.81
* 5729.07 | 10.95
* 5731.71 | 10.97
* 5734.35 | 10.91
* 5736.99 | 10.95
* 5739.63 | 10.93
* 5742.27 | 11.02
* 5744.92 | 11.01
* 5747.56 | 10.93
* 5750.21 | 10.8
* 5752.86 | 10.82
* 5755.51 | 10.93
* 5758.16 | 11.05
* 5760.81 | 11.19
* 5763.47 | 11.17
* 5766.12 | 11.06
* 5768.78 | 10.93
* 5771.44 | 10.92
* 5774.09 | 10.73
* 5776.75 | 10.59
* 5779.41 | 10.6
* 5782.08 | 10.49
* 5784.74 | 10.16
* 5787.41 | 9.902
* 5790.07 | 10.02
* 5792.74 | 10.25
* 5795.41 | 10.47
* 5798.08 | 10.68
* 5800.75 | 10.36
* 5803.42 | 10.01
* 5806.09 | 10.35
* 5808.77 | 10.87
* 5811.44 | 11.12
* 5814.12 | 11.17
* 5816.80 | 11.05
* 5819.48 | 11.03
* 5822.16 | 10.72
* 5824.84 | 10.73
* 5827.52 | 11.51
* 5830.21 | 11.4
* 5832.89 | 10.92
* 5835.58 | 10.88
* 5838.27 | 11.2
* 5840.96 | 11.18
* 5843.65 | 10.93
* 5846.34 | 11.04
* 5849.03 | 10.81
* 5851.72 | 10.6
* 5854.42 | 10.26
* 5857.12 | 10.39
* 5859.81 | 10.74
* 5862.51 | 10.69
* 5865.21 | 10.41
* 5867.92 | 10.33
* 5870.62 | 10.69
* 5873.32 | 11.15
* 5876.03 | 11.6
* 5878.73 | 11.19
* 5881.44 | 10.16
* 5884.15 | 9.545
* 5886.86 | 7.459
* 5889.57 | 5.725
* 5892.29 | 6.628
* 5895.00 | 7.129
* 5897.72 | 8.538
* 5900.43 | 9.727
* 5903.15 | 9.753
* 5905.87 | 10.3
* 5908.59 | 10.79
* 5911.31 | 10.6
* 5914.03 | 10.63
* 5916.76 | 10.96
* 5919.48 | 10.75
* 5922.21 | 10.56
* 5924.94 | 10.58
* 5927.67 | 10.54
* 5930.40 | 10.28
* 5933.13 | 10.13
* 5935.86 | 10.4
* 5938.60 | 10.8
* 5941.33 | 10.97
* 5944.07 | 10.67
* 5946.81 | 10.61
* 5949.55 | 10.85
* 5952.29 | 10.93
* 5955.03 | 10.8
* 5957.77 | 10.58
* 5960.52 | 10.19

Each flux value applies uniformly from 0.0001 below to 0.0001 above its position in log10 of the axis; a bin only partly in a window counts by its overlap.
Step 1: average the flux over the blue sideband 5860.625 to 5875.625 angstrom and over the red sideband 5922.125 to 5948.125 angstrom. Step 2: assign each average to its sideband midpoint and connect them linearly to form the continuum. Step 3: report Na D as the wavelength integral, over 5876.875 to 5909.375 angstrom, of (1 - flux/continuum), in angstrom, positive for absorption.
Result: 5.3 angstrom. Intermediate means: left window 10.7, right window 10.6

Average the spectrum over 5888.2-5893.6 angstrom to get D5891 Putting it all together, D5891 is 6.17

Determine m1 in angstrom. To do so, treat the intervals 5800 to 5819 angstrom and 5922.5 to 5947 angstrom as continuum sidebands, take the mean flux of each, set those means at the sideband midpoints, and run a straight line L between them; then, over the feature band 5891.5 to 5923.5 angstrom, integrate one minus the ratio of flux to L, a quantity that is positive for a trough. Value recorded 2.5 angstrom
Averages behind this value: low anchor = 10.7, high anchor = 10.5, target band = 9.75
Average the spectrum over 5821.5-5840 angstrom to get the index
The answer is 11.1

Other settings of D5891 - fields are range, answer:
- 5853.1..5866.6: 10.5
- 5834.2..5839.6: 11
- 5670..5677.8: 10.9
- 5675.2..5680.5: 10.5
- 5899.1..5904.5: 9.74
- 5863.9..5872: 10.5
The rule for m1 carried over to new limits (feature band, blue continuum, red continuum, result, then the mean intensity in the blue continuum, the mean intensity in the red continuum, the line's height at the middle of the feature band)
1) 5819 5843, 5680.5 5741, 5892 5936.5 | -1.86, 10.7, 9.97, 10.3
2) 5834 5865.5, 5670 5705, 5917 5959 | -0.41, 10.6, 10.6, 10.6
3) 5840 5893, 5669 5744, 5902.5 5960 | 2.60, 10.7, 10.6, 10.6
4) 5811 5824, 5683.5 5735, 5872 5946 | -0.93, 10.7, 9.92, 10.3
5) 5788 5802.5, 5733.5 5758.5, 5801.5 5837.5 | 0.78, 10.9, 10.9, 10.9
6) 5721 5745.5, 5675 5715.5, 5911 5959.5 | -1.13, 10.5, 10.6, 10.5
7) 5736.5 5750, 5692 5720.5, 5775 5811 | -0.57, 10.6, 10.4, 10.5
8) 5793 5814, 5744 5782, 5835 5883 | 0.53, 10.9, 10.8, 10.8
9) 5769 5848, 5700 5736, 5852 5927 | -3.68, 10.7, 9.91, 10.3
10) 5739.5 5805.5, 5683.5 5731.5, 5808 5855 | 0.96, 10.7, 11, 10.8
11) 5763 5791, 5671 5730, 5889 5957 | -0.40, 10.6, 10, 10.4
